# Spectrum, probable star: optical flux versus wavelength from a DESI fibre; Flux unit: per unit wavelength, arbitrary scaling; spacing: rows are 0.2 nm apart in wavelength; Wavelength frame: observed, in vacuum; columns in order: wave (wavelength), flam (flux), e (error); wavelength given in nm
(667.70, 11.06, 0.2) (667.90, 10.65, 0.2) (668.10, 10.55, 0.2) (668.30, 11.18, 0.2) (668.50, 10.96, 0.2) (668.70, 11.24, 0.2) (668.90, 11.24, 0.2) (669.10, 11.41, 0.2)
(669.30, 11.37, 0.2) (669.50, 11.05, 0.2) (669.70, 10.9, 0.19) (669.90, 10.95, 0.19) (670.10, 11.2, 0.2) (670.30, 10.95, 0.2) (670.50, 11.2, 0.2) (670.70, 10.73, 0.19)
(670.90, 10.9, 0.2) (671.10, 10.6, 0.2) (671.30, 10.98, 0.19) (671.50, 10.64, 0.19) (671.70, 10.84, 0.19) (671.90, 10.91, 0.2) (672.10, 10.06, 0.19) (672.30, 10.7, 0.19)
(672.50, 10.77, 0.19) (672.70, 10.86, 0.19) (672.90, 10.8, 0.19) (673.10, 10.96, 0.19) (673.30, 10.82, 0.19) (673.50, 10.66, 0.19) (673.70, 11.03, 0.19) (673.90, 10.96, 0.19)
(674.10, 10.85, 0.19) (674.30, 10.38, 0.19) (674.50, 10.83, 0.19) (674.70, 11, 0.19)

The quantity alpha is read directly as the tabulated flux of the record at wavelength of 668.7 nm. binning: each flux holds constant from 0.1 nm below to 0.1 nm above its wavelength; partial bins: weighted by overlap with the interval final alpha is 11.24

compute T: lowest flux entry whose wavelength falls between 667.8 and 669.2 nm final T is 10.55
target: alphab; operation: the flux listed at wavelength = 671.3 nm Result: 10.98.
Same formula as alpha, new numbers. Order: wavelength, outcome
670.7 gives 10.73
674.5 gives 10.83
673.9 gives 10.96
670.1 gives 11.2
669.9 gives 10.95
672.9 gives 10.8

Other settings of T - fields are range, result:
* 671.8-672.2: 10.06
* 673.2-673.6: 10.66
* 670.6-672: 10.6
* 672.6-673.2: 10.8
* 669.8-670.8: 10.73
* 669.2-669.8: 10.9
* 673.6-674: 10.96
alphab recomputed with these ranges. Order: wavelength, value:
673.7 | 11.03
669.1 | 11.41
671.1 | 10.6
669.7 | 10.9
